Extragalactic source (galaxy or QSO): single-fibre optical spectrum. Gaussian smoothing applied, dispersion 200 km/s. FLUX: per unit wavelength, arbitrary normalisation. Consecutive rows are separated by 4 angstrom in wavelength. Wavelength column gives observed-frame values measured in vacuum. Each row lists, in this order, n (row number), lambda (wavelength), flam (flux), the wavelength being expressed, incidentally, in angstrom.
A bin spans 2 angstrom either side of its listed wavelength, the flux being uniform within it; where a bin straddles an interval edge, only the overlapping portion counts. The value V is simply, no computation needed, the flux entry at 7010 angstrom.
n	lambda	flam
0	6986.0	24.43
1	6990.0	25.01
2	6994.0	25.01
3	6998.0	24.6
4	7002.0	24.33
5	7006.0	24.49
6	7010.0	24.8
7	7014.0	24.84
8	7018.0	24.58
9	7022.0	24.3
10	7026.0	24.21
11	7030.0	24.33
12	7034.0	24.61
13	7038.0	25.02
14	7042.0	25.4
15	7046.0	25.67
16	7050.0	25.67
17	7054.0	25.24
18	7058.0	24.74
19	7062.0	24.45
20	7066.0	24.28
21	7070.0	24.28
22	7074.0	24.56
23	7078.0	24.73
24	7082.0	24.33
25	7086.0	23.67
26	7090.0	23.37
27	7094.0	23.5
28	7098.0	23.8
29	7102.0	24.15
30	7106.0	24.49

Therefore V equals 24.8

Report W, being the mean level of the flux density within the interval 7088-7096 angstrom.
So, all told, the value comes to 23.4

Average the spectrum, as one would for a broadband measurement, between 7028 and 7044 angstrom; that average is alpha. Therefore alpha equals 24.8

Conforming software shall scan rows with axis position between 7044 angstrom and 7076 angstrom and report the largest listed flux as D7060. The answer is 25.67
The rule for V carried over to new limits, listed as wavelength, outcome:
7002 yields 24.33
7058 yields 24.74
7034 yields 24.61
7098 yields 23.8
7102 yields 24.15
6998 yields 24.6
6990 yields 25.01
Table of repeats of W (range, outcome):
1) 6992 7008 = 24.6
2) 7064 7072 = 24.3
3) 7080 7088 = 24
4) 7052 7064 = 24.8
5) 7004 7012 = 24.6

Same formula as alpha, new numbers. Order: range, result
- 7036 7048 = 25.4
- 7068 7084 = 24.5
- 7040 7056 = 25.5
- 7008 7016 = 24.8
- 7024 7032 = 24.3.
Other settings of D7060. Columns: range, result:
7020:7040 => 25.02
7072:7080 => 24.73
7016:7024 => 24.58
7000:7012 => 24.8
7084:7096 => 23.67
